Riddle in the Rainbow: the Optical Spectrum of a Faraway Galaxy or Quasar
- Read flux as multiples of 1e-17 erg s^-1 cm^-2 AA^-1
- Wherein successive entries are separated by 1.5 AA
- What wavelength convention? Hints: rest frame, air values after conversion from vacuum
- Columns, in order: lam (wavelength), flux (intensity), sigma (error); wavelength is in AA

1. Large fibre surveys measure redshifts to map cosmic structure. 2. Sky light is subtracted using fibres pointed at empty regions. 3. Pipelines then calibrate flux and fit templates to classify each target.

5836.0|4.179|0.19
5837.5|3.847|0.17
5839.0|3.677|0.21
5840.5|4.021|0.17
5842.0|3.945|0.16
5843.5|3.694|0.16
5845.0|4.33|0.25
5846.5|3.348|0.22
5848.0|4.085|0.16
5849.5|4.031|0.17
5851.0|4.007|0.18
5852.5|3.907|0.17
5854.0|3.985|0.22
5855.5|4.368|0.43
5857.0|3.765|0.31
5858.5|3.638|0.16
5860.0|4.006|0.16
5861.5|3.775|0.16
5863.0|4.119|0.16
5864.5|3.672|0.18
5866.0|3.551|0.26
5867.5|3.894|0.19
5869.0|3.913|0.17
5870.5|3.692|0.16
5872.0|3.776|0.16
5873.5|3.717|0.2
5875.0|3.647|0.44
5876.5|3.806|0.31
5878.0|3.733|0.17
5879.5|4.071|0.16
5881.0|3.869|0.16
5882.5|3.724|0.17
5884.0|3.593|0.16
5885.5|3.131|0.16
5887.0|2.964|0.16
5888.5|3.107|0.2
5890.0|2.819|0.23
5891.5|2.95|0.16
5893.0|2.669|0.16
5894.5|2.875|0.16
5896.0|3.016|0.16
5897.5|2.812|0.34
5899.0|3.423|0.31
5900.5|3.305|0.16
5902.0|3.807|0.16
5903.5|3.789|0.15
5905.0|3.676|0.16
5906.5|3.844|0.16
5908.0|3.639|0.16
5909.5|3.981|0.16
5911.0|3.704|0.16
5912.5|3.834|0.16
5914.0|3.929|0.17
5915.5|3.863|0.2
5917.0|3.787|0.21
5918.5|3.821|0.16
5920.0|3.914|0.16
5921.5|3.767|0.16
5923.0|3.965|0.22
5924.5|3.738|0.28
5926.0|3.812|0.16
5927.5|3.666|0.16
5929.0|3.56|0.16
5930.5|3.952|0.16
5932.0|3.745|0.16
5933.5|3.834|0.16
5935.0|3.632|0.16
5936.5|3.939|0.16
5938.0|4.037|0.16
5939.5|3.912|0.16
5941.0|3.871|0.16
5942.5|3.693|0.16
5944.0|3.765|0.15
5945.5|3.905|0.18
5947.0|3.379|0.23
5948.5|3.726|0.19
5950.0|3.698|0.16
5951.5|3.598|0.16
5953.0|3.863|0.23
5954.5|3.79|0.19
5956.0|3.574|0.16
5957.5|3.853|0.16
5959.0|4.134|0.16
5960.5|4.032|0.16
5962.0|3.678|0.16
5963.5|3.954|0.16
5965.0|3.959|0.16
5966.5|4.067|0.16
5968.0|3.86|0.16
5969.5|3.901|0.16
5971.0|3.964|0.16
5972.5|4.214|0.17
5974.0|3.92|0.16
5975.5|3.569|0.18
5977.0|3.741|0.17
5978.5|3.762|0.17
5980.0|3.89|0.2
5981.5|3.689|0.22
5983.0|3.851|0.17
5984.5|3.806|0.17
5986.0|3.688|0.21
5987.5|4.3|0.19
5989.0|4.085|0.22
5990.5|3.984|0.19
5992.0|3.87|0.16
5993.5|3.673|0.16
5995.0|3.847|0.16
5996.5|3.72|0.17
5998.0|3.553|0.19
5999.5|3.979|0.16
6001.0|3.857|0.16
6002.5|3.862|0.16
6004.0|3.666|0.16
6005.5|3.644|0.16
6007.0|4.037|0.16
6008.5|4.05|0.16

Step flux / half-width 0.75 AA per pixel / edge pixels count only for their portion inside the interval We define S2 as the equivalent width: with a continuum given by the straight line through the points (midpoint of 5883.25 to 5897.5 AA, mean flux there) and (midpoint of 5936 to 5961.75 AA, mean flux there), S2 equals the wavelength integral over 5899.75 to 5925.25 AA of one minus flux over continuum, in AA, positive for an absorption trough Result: -3.7 AA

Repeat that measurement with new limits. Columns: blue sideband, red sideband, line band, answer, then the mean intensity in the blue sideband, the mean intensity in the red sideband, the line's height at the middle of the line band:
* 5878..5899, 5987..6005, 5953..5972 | -1.2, 3.23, 3.86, 3.66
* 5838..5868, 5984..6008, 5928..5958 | 0.8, 3.89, 3.85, 3.87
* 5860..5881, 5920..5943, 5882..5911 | 3.7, 3.81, 3.81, 3.81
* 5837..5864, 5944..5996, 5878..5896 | 2.9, 3.92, 3.85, 3.9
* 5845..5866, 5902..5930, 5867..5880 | 0.2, 3.9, 3.8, 3.87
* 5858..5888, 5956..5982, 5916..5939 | 0.0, 3.71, 3.89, 3.81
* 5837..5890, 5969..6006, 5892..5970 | 1.9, 3.77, 3.84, 3.81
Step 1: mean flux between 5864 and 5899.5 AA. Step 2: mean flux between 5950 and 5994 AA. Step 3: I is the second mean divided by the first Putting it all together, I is 1.1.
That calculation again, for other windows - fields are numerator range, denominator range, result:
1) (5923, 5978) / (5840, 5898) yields 1.05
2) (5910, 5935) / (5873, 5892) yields 1.09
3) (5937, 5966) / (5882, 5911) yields 1.15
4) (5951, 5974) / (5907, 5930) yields 1.03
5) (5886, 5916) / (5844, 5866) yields 0.87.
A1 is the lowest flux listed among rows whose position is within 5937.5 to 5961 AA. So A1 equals 3.379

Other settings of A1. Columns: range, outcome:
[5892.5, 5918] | 2.669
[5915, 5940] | 3.56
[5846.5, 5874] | 3.348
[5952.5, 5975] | 3.574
